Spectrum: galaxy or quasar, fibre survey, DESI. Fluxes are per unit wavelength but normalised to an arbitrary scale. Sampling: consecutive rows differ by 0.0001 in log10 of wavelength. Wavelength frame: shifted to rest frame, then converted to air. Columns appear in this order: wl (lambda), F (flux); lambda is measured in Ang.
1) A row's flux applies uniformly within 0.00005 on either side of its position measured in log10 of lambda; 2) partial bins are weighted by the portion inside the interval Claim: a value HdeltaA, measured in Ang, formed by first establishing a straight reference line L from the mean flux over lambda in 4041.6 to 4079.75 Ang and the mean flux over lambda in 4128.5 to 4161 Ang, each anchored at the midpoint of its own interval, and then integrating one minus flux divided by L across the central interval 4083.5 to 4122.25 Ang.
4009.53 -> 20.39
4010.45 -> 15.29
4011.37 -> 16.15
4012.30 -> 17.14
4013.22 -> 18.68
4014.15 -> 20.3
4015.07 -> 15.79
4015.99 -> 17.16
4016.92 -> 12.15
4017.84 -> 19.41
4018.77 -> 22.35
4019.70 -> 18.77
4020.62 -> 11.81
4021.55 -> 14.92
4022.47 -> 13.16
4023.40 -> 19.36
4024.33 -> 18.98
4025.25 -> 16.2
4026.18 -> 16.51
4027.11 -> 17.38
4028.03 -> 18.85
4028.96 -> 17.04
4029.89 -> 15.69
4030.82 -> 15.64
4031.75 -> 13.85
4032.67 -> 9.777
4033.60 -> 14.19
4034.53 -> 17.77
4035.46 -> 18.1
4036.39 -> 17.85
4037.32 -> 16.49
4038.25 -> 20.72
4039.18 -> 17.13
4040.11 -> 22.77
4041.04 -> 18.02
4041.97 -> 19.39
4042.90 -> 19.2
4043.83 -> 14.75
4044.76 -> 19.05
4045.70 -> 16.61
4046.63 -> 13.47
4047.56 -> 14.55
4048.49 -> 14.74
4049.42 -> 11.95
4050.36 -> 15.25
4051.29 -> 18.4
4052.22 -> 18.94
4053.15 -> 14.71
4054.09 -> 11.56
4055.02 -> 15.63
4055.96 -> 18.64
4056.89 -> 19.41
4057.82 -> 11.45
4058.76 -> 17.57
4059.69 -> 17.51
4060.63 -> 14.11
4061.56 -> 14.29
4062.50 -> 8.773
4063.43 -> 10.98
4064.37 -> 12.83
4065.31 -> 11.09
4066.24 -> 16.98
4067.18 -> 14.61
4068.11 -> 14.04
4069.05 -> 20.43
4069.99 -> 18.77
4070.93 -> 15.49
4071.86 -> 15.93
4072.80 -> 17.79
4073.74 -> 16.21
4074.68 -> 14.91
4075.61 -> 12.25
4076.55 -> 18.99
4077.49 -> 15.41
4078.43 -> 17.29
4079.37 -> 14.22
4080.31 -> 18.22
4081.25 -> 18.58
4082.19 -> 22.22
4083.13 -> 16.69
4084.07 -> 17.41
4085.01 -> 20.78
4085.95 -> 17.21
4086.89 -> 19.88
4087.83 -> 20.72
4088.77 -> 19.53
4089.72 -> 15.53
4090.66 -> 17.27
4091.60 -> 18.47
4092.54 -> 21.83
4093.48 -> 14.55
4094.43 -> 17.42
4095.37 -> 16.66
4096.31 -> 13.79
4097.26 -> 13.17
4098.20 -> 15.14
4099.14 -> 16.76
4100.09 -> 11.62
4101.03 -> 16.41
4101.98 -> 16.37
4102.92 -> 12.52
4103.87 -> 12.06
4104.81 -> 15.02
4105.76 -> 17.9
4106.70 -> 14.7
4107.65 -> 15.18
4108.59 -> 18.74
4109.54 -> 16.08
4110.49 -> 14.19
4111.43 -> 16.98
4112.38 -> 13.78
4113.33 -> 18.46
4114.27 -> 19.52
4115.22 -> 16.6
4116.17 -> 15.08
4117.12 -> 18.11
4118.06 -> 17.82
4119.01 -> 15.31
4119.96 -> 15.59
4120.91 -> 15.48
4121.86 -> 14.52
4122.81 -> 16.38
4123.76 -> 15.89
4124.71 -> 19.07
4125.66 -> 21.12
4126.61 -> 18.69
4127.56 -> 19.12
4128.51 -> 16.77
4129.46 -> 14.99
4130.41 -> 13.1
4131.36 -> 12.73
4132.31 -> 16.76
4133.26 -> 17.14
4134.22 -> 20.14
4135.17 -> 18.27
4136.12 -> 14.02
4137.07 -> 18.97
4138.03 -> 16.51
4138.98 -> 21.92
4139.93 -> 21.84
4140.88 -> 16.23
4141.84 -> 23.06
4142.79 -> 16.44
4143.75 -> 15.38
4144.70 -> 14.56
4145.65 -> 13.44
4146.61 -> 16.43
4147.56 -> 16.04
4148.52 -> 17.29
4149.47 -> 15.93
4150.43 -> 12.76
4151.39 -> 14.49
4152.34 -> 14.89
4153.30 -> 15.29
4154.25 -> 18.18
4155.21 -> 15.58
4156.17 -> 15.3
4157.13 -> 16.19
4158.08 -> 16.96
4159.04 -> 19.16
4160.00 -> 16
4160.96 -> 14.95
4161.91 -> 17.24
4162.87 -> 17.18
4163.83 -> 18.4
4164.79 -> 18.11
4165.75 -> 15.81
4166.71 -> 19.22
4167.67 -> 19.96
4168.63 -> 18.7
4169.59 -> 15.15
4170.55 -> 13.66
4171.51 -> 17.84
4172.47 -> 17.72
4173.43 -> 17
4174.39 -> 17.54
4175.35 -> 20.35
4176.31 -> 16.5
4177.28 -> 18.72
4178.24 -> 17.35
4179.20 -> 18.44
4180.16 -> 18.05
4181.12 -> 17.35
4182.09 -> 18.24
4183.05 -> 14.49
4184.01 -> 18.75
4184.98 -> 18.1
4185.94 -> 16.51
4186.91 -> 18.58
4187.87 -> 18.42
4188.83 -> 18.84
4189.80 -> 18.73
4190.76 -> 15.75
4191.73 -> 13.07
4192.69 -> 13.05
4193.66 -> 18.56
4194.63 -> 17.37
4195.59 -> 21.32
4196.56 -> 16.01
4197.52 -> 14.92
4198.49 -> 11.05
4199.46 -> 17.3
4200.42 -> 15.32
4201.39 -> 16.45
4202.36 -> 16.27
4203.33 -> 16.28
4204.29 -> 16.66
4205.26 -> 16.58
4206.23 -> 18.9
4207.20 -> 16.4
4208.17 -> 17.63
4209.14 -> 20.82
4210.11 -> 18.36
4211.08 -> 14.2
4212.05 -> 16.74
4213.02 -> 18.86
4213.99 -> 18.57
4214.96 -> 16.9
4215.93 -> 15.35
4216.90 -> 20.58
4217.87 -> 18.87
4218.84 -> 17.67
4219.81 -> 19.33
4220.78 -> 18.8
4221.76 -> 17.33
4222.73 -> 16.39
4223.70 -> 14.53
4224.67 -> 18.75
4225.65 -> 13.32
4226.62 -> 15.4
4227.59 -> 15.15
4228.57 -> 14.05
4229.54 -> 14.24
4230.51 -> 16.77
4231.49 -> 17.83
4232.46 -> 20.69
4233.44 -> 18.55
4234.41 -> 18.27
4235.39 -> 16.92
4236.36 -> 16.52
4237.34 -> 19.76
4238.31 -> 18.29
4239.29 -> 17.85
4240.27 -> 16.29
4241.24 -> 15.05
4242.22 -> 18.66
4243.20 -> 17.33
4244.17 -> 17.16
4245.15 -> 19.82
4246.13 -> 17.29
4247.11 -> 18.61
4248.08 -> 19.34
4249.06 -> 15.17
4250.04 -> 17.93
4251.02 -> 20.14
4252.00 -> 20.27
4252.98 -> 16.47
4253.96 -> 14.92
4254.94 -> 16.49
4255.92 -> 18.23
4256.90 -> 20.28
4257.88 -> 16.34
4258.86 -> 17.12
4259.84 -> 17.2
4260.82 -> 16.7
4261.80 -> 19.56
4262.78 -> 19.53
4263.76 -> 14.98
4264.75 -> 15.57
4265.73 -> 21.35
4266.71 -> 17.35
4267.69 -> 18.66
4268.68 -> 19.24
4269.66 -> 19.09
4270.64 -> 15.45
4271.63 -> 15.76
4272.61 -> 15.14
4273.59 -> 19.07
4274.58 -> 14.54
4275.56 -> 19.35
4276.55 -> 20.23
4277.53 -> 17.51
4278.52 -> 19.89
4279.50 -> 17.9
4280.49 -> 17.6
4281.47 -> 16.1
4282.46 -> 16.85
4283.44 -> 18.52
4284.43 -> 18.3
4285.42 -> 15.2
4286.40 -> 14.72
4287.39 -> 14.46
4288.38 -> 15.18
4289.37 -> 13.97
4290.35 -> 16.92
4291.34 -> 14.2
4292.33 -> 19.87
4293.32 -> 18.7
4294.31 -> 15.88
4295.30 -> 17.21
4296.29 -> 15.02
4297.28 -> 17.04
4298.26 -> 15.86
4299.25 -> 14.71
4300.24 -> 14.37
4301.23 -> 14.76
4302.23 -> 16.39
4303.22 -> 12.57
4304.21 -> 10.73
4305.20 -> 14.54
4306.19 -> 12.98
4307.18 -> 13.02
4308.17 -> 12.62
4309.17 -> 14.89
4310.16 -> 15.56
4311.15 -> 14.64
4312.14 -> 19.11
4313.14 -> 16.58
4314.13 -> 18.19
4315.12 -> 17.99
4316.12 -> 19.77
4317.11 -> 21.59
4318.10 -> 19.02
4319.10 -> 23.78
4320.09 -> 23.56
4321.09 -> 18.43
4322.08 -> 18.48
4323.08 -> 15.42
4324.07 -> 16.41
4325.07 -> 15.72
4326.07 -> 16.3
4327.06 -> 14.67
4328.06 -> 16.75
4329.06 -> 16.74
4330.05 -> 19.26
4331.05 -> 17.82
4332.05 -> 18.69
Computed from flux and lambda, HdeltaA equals -1.0 Ang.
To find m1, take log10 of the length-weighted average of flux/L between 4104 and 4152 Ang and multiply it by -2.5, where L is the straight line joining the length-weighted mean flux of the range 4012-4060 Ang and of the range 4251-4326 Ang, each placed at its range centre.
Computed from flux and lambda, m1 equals 0.01 mag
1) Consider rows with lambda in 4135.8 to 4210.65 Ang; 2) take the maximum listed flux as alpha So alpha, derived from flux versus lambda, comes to 23.06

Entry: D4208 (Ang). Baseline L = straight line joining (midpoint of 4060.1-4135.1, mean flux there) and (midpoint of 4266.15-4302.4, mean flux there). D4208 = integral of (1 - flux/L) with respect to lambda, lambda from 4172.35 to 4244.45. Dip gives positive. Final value -2.5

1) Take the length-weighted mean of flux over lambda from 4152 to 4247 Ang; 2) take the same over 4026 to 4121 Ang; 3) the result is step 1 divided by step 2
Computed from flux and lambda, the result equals 1.1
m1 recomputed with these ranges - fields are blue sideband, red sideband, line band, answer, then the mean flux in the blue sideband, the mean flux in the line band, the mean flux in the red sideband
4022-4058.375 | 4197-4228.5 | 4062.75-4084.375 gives 0.03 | 16.5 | 16.1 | 16.8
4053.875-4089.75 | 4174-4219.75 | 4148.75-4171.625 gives 0.03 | 16.3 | 16.5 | 17.3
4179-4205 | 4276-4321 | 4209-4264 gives -0.05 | 16.8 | 17.5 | 16.7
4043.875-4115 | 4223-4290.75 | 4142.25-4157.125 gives 0.07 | 16.1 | 15.5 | 17.3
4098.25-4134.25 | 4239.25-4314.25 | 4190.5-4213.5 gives -0.01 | 16.2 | 16.6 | 16.8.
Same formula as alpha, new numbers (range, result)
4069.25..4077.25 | 18.99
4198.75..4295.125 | 21.35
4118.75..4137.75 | 21.12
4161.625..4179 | 20.35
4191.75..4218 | 21.32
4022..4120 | 22.77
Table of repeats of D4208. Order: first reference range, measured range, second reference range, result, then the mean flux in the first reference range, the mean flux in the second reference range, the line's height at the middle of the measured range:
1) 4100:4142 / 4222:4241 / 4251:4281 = 0.8 Ang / 16.7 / 17.8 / 17.5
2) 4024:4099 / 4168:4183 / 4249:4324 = -0.6 Ang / 16.5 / 17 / 16.7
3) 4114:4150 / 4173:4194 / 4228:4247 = -0.2 Ang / 17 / 17.4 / 17.2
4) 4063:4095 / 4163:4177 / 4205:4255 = -0.3 Ang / 16.9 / 17.4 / 17.2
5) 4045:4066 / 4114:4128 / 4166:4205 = -1.1 Ang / 14.7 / 17.1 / 15.9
